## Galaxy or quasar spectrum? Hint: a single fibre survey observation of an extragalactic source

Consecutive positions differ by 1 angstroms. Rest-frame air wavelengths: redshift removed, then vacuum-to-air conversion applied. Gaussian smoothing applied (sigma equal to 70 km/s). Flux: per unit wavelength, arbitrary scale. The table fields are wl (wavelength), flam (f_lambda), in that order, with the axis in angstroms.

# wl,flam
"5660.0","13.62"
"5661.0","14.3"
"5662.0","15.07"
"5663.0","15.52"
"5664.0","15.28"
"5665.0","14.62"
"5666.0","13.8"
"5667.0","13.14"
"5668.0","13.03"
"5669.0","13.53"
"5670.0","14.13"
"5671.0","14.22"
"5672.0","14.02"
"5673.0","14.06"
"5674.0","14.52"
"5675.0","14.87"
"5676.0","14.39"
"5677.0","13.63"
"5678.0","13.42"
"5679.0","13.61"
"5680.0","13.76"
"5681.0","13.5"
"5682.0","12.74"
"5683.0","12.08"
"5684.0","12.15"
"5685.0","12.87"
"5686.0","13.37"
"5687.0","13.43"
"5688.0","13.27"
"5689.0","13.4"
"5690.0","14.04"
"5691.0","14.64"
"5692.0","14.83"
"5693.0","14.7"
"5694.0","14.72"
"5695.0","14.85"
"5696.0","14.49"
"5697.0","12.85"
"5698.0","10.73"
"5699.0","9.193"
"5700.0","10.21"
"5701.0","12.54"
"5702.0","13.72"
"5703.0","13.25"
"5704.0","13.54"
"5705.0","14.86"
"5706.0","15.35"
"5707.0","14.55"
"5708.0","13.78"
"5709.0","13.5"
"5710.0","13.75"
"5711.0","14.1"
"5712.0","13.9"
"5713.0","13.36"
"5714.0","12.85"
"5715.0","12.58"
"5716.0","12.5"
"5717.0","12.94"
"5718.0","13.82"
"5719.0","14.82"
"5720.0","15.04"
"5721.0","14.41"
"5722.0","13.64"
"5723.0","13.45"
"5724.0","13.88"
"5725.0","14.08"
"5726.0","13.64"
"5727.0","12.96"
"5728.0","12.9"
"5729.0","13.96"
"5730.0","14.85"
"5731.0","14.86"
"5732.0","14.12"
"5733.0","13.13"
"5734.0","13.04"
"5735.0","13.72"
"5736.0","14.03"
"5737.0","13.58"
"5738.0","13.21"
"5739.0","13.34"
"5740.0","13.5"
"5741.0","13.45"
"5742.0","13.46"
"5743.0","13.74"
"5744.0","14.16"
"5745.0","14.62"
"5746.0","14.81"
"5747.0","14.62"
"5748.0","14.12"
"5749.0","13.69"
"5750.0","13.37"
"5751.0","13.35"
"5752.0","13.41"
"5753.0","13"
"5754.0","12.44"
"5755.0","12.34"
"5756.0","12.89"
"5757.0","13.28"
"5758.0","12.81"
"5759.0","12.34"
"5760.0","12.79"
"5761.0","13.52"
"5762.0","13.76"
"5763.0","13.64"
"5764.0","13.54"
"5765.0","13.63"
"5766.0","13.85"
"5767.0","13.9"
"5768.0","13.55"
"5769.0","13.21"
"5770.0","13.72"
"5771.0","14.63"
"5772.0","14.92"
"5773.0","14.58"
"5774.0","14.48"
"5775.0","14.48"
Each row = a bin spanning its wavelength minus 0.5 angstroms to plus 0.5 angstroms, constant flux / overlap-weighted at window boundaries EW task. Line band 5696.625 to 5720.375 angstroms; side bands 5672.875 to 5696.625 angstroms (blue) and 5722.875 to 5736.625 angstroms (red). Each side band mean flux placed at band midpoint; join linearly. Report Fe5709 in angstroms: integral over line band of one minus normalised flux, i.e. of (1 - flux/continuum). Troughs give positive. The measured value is 0.9 angstroms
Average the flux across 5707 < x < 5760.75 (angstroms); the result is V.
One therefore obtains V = 13.6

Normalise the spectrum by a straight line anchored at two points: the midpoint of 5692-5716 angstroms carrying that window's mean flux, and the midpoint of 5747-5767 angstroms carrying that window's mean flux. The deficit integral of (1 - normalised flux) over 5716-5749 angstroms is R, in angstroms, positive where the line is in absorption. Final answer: -1.27 angstroms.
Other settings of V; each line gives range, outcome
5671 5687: 13.6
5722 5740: 13.7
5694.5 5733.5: 13.5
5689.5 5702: 13.2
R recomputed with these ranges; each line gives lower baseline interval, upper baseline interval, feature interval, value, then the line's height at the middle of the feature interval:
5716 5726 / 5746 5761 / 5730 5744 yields -0.1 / 13.6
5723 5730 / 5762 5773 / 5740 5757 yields 0.2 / 13.8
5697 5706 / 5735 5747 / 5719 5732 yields -0.7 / 13.3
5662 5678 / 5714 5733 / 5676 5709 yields 1.4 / 14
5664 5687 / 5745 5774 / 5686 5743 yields 0.1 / 13.6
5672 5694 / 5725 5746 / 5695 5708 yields 0.6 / 13.7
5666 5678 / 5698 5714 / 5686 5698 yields -0.4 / 13.5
